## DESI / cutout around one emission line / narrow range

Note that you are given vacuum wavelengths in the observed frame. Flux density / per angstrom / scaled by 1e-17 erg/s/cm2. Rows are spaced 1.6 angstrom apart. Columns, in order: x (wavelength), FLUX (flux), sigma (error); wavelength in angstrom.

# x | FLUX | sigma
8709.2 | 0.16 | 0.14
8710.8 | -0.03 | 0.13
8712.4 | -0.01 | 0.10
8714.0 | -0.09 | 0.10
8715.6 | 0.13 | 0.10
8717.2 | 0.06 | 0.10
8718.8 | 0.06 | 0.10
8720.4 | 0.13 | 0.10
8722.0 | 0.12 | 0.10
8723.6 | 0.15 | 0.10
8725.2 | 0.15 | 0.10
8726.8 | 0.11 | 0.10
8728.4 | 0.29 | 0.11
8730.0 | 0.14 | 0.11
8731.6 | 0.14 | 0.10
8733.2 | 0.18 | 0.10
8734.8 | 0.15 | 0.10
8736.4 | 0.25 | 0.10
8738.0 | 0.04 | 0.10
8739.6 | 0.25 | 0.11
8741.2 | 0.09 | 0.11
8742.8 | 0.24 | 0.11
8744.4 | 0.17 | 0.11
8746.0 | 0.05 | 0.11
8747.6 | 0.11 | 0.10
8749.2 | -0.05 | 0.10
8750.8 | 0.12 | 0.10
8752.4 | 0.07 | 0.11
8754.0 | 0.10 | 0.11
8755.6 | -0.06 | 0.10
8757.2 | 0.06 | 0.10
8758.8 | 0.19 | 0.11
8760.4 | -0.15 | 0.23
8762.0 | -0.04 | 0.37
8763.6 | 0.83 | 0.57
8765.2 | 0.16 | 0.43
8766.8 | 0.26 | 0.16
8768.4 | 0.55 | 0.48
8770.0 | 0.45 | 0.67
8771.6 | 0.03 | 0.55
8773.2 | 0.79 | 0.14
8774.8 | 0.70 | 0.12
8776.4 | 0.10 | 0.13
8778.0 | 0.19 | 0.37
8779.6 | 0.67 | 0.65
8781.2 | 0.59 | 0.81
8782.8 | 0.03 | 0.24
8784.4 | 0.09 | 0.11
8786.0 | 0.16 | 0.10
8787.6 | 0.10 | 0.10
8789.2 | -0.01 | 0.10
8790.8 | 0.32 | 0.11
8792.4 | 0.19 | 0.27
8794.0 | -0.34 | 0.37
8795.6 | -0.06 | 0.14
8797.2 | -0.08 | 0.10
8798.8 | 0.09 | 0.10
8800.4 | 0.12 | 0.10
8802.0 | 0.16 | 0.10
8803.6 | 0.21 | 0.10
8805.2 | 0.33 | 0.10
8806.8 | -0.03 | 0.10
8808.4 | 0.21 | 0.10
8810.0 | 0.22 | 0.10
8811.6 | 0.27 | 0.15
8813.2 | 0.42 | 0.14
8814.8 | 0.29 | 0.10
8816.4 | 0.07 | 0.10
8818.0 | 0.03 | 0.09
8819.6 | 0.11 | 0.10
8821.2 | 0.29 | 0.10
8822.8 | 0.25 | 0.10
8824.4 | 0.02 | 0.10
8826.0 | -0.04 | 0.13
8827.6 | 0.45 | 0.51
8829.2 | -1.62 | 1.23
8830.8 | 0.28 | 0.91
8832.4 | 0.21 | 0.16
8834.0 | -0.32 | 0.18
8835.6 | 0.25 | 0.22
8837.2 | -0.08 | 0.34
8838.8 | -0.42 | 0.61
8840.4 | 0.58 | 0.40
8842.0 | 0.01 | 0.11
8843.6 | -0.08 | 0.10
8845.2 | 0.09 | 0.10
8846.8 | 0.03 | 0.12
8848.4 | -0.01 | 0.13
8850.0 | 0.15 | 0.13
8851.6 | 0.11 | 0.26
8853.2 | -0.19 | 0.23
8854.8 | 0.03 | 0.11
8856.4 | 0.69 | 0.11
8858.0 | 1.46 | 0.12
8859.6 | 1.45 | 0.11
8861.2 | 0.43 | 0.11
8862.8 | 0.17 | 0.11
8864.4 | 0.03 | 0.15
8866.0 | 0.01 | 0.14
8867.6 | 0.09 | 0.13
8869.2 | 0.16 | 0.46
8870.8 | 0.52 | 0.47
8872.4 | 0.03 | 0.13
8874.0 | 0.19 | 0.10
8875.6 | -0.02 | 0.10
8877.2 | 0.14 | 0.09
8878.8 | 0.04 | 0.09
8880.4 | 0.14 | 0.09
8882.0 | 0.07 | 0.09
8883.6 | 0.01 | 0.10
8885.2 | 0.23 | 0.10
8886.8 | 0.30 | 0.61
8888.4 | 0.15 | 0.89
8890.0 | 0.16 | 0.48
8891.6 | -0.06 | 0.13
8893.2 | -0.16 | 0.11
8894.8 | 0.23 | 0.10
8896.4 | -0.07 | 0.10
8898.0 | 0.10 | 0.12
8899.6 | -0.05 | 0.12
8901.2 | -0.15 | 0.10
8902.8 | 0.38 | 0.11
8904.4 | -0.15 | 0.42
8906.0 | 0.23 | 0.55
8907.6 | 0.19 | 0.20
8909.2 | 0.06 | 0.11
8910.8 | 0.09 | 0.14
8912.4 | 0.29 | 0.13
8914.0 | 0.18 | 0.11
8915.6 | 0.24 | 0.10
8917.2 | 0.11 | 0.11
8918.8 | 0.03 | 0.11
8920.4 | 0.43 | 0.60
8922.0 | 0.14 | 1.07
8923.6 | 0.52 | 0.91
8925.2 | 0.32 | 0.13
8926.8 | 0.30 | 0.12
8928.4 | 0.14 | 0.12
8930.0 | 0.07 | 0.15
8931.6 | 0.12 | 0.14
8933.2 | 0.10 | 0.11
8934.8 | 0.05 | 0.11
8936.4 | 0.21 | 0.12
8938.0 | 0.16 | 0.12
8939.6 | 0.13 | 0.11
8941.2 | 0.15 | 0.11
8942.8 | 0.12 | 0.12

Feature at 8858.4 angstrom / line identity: [O III]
